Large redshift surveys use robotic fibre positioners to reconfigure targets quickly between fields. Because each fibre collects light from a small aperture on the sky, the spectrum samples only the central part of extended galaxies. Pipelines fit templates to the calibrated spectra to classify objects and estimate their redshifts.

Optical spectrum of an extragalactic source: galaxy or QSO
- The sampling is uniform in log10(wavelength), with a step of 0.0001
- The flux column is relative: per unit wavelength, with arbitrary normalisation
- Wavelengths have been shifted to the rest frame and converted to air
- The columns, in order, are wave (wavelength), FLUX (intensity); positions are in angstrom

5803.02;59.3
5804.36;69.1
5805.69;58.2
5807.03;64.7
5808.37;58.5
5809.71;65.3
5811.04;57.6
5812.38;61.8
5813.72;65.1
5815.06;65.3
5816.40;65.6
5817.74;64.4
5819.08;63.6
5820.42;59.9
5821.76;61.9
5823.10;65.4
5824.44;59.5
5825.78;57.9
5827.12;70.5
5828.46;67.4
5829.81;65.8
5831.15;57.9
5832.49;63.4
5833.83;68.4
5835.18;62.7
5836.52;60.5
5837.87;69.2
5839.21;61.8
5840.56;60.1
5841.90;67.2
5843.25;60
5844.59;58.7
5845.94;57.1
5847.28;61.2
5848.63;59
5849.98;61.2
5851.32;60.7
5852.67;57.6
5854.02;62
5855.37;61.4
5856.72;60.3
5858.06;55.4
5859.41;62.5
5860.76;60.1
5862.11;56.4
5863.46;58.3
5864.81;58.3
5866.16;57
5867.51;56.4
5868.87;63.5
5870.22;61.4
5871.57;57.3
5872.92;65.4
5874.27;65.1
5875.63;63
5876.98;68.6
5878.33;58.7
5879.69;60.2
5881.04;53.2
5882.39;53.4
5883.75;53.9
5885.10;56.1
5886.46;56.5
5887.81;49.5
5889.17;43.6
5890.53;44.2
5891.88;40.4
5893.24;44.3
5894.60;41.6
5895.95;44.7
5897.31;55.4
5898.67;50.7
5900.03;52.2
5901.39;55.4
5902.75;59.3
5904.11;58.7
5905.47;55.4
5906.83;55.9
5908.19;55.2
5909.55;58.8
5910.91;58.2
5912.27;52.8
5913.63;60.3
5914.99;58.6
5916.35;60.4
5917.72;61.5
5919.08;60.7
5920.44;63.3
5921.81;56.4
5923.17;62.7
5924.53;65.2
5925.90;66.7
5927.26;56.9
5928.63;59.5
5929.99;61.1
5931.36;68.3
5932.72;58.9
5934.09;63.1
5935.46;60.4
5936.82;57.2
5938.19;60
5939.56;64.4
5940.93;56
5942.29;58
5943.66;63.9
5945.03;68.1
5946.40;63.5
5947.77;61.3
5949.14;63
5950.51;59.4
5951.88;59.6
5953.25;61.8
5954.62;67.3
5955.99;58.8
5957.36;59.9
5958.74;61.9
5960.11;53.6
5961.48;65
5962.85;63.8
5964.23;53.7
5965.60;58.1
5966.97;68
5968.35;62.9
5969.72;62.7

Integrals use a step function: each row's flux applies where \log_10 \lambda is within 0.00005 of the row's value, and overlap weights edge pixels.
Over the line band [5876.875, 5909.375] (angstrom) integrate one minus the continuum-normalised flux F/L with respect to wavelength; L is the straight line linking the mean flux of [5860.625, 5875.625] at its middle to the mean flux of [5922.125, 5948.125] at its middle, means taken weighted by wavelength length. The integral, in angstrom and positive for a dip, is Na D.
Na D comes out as 4.3 angstrom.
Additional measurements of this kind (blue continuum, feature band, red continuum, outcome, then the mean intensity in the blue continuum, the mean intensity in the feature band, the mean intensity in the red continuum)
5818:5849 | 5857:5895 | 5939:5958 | 3.9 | 62.6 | 56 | 61.8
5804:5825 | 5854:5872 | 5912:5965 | 0.8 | 62.8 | 59.2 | 61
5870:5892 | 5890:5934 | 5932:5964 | 1.5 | 56.2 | 56.5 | 61.2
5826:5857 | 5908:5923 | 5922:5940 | 0.7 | 62.3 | 59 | 61.7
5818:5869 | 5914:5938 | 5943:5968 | 0.2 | 61.3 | 61.2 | 61.7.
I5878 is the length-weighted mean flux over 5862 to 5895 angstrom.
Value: 55.5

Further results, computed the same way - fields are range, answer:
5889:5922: 54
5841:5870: 59.8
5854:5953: 58.1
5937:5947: 61.7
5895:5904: 53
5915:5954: 61.4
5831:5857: 61.6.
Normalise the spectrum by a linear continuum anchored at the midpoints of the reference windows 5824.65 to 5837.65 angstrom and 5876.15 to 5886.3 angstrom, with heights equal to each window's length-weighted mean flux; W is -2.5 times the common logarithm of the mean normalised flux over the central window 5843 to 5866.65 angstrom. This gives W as 0.03 mag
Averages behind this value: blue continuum 63.8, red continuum 57.8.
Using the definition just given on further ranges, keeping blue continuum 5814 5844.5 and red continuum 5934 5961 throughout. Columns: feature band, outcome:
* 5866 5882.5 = 0.03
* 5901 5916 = 0.08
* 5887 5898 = 0.34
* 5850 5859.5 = 0.05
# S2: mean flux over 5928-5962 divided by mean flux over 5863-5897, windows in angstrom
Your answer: 1.1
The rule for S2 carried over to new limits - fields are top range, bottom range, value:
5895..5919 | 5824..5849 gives 0.90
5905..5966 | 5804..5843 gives 0.95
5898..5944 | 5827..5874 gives 0.97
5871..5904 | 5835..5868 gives 0.90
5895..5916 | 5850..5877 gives 0.92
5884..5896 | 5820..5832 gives 0.75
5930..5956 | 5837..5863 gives 1.02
